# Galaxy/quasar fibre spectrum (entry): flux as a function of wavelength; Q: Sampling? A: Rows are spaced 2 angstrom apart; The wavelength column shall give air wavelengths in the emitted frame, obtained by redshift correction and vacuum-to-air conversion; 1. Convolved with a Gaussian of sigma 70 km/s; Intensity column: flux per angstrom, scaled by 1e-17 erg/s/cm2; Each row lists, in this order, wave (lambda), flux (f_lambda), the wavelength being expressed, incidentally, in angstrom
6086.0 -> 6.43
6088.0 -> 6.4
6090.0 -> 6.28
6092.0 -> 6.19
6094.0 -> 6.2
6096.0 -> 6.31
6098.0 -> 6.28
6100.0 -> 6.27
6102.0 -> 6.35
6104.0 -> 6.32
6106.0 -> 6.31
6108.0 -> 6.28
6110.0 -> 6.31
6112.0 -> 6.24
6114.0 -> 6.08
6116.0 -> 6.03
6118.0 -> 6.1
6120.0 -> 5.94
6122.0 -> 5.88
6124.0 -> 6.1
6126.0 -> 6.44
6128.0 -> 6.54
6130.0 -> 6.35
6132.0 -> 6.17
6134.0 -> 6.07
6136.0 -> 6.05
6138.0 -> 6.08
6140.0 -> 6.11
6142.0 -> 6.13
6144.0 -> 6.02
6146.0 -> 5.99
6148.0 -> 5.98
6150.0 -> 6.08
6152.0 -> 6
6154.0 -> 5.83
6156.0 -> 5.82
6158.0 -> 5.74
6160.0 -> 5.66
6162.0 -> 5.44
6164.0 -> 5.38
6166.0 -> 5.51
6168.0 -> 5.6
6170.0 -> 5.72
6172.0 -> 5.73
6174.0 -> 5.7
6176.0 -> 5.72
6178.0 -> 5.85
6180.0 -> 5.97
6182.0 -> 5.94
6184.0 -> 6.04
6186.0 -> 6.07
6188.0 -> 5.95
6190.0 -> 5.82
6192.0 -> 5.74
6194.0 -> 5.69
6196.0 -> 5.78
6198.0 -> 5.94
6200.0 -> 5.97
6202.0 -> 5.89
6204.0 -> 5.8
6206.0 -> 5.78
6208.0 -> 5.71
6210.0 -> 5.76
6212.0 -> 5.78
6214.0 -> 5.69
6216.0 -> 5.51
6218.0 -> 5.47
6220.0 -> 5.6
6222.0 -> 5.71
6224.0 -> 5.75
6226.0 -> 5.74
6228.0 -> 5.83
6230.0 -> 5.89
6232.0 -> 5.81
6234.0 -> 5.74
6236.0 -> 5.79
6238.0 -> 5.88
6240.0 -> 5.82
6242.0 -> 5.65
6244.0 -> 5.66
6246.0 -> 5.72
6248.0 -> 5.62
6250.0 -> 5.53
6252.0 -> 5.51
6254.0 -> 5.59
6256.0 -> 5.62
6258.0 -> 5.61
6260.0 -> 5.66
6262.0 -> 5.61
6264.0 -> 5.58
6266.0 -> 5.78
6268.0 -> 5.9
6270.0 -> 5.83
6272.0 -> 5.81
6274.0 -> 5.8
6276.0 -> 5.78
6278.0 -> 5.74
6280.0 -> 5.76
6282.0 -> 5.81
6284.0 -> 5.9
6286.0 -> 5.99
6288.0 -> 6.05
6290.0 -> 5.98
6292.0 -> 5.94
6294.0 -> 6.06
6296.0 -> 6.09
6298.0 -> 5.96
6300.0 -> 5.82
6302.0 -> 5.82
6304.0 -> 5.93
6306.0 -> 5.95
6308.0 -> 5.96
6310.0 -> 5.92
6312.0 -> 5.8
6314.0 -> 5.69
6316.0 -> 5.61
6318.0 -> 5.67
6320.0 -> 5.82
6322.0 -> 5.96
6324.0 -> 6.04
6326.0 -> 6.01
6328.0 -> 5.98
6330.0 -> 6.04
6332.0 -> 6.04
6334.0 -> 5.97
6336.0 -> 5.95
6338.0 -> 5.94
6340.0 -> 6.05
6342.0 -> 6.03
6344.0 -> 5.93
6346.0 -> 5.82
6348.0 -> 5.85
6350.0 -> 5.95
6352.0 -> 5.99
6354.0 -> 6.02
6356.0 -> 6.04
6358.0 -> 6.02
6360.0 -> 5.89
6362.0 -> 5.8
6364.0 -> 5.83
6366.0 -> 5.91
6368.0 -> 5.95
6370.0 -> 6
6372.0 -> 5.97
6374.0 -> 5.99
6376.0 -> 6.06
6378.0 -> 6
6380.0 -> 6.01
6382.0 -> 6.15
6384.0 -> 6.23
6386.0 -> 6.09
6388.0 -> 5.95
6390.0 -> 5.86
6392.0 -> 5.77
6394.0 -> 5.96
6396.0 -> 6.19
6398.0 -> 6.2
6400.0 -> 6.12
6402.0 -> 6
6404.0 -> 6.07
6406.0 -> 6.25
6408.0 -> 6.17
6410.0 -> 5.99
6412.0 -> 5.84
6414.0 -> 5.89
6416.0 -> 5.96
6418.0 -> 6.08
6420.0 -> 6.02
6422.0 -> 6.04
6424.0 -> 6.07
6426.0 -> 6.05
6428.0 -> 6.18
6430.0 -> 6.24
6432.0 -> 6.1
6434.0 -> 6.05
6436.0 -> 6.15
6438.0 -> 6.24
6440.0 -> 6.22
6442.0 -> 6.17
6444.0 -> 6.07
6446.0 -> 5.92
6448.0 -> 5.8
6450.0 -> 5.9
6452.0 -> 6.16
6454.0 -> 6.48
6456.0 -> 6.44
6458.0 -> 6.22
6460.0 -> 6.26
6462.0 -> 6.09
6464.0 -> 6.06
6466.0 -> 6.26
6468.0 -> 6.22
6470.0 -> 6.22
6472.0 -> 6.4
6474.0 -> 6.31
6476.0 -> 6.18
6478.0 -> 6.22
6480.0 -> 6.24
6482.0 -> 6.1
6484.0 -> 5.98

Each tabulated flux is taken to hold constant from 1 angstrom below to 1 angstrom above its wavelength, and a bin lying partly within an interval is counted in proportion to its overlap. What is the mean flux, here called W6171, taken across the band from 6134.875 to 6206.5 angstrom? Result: 5.85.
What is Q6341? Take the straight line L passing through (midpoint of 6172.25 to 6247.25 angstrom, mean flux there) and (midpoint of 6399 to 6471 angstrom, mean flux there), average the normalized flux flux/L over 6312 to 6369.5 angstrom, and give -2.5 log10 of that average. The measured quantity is 0.01 mag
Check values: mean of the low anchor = 5.79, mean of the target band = 5.92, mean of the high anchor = 6.11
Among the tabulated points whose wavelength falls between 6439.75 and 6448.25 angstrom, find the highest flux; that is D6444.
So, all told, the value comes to 6.22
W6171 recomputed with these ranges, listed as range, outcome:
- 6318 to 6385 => 5.97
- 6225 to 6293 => 5.76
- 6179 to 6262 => 5.76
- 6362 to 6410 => 6.03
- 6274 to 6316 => 5.89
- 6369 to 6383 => 6.03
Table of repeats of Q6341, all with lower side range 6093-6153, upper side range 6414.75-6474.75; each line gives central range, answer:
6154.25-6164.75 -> 0.099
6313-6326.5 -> 0.060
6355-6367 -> 0.042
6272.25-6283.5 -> 0.067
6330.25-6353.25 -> 0.034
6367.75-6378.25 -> 0.027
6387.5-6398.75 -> 0.029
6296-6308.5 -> 0.042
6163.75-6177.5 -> 0.096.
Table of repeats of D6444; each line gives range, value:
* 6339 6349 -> 6.05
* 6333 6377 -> 6.06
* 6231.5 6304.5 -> 6.09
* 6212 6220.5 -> 5.78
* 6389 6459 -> 6.48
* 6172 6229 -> 6.07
